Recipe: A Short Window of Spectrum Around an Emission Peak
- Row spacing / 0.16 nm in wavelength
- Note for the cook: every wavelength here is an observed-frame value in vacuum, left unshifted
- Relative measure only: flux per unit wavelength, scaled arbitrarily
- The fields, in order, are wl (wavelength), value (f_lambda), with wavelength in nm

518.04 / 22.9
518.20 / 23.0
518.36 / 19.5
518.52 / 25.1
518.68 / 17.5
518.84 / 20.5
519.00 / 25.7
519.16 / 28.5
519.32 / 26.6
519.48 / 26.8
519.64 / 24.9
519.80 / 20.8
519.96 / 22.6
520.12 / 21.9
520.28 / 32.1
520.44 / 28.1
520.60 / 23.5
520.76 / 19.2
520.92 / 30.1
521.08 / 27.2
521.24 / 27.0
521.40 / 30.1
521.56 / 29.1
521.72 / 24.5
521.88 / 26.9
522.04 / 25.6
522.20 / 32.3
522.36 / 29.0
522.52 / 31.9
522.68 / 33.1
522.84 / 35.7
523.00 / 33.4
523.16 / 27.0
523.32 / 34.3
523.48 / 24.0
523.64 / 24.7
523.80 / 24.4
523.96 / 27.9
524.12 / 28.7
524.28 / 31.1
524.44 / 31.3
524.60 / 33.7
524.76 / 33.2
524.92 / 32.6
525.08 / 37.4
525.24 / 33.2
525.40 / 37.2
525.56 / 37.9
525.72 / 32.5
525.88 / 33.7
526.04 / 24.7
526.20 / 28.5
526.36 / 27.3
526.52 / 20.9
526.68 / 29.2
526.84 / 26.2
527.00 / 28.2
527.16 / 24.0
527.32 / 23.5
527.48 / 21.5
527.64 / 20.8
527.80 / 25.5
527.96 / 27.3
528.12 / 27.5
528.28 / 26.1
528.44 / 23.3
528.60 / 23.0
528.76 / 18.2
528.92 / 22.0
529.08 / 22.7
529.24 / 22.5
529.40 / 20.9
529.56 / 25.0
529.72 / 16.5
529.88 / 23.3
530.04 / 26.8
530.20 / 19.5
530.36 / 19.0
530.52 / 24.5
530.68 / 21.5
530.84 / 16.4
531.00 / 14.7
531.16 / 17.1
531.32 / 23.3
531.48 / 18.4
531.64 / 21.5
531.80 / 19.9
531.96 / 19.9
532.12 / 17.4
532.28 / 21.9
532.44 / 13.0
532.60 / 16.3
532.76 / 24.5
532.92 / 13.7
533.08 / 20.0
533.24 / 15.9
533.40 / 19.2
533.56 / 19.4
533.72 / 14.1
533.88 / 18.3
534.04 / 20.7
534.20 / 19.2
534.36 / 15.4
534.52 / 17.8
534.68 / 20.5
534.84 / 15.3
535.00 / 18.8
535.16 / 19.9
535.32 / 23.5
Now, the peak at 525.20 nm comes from C IV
